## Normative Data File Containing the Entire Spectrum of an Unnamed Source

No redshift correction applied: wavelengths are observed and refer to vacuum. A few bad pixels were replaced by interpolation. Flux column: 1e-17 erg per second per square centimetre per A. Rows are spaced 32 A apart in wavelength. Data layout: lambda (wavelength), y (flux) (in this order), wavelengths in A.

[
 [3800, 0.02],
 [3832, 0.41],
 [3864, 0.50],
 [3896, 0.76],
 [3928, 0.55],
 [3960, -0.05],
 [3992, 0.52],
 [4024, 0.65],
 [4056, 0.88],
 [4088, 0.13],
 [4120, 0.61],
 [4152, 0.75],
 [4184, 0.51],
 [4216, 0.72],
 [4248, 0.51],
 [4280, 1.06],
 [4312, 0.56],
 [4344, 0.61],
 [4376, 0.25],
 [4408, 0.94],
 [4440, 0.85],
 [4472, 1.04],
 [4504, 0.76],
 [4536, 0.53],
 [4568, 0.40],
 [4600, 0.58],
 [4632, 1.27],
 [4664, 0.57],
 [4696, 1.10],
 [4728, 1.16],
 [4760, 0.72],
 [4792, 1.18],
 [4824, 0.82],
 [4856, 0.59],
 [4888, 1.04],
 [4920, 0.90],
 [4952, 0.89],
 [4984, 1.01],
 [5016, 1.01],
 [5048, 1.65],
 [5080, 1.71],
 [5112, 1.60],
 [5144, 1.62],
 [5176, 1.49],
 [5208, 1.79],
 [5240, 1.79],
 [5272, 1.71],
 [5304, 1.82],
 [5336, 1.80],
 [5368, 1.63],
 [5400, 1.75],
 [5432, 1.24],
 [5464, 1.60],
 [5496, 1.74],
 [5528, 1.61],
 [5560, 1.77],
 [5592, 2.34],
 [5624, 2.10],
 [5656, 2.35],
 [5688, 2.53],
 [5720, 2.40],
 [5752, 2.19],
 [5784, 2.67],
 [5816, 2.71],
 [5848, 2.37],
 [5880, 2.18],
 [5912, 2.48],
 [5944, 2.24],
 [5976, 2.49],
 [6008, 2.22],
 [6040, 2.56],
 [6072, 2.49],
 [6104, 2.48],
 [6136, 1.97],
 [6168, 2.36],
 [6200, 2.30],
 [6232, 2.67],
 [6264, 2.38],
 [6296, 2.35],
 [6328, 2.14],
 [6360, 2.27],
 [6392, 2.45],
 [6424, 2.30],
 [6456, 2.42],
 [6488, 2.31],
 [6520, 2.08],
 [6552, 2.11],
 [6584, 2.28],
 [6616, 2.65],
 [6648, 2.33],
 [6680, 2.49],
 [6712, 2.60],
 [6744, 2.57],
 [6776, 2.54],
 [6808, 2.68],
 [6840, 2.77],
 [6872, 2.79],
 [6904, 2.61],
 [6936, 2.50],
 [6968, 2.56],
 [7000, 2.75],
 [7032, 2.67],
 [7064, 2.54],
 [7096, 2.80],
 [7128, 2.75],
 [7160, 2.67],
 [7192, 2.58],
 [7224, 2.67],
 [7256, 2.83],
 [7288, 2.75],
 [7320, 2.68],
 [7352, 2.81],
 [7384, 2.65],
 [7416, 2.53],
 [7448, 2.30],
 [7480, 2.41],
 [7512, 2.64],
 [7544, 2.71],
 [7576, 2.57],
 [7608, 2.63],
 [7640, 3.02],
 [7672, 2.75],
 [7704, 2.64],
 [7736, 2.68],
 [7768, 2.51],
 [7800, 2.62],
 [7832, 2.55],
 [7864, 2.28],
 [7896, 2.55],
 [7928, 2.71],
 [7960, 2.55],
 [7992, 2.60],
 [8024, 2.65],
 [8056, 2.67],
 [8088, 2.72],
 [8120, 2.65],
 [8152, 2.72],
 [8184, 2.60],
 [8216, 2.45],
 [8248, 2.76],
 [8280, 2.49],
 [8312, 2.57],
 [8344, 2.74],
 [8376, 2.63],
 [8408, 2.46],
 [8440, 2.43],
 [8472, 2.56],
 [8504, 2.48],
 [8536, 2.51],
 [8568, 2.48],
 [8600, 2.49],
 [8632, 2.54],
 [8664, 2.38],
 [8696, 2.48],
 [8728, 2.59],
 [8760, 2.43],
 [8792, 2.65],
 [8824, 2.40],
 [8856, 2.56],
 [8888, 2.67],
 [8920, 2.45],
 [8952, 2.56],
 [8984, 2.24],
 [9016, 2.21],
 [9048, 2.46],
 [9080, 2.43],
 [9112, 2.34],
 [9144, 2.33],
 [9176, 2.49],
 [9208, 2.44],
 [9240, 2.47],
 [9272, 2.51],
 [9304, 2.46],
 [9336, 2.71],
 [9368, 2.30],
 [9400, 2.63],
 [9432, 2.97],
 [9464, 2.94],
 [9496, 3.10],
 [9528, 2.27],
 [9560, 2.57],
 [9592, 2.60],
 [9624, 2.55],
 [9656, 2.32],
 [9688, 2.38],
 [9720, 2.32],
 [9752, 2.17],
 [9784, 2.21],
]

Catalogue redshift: 0.262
